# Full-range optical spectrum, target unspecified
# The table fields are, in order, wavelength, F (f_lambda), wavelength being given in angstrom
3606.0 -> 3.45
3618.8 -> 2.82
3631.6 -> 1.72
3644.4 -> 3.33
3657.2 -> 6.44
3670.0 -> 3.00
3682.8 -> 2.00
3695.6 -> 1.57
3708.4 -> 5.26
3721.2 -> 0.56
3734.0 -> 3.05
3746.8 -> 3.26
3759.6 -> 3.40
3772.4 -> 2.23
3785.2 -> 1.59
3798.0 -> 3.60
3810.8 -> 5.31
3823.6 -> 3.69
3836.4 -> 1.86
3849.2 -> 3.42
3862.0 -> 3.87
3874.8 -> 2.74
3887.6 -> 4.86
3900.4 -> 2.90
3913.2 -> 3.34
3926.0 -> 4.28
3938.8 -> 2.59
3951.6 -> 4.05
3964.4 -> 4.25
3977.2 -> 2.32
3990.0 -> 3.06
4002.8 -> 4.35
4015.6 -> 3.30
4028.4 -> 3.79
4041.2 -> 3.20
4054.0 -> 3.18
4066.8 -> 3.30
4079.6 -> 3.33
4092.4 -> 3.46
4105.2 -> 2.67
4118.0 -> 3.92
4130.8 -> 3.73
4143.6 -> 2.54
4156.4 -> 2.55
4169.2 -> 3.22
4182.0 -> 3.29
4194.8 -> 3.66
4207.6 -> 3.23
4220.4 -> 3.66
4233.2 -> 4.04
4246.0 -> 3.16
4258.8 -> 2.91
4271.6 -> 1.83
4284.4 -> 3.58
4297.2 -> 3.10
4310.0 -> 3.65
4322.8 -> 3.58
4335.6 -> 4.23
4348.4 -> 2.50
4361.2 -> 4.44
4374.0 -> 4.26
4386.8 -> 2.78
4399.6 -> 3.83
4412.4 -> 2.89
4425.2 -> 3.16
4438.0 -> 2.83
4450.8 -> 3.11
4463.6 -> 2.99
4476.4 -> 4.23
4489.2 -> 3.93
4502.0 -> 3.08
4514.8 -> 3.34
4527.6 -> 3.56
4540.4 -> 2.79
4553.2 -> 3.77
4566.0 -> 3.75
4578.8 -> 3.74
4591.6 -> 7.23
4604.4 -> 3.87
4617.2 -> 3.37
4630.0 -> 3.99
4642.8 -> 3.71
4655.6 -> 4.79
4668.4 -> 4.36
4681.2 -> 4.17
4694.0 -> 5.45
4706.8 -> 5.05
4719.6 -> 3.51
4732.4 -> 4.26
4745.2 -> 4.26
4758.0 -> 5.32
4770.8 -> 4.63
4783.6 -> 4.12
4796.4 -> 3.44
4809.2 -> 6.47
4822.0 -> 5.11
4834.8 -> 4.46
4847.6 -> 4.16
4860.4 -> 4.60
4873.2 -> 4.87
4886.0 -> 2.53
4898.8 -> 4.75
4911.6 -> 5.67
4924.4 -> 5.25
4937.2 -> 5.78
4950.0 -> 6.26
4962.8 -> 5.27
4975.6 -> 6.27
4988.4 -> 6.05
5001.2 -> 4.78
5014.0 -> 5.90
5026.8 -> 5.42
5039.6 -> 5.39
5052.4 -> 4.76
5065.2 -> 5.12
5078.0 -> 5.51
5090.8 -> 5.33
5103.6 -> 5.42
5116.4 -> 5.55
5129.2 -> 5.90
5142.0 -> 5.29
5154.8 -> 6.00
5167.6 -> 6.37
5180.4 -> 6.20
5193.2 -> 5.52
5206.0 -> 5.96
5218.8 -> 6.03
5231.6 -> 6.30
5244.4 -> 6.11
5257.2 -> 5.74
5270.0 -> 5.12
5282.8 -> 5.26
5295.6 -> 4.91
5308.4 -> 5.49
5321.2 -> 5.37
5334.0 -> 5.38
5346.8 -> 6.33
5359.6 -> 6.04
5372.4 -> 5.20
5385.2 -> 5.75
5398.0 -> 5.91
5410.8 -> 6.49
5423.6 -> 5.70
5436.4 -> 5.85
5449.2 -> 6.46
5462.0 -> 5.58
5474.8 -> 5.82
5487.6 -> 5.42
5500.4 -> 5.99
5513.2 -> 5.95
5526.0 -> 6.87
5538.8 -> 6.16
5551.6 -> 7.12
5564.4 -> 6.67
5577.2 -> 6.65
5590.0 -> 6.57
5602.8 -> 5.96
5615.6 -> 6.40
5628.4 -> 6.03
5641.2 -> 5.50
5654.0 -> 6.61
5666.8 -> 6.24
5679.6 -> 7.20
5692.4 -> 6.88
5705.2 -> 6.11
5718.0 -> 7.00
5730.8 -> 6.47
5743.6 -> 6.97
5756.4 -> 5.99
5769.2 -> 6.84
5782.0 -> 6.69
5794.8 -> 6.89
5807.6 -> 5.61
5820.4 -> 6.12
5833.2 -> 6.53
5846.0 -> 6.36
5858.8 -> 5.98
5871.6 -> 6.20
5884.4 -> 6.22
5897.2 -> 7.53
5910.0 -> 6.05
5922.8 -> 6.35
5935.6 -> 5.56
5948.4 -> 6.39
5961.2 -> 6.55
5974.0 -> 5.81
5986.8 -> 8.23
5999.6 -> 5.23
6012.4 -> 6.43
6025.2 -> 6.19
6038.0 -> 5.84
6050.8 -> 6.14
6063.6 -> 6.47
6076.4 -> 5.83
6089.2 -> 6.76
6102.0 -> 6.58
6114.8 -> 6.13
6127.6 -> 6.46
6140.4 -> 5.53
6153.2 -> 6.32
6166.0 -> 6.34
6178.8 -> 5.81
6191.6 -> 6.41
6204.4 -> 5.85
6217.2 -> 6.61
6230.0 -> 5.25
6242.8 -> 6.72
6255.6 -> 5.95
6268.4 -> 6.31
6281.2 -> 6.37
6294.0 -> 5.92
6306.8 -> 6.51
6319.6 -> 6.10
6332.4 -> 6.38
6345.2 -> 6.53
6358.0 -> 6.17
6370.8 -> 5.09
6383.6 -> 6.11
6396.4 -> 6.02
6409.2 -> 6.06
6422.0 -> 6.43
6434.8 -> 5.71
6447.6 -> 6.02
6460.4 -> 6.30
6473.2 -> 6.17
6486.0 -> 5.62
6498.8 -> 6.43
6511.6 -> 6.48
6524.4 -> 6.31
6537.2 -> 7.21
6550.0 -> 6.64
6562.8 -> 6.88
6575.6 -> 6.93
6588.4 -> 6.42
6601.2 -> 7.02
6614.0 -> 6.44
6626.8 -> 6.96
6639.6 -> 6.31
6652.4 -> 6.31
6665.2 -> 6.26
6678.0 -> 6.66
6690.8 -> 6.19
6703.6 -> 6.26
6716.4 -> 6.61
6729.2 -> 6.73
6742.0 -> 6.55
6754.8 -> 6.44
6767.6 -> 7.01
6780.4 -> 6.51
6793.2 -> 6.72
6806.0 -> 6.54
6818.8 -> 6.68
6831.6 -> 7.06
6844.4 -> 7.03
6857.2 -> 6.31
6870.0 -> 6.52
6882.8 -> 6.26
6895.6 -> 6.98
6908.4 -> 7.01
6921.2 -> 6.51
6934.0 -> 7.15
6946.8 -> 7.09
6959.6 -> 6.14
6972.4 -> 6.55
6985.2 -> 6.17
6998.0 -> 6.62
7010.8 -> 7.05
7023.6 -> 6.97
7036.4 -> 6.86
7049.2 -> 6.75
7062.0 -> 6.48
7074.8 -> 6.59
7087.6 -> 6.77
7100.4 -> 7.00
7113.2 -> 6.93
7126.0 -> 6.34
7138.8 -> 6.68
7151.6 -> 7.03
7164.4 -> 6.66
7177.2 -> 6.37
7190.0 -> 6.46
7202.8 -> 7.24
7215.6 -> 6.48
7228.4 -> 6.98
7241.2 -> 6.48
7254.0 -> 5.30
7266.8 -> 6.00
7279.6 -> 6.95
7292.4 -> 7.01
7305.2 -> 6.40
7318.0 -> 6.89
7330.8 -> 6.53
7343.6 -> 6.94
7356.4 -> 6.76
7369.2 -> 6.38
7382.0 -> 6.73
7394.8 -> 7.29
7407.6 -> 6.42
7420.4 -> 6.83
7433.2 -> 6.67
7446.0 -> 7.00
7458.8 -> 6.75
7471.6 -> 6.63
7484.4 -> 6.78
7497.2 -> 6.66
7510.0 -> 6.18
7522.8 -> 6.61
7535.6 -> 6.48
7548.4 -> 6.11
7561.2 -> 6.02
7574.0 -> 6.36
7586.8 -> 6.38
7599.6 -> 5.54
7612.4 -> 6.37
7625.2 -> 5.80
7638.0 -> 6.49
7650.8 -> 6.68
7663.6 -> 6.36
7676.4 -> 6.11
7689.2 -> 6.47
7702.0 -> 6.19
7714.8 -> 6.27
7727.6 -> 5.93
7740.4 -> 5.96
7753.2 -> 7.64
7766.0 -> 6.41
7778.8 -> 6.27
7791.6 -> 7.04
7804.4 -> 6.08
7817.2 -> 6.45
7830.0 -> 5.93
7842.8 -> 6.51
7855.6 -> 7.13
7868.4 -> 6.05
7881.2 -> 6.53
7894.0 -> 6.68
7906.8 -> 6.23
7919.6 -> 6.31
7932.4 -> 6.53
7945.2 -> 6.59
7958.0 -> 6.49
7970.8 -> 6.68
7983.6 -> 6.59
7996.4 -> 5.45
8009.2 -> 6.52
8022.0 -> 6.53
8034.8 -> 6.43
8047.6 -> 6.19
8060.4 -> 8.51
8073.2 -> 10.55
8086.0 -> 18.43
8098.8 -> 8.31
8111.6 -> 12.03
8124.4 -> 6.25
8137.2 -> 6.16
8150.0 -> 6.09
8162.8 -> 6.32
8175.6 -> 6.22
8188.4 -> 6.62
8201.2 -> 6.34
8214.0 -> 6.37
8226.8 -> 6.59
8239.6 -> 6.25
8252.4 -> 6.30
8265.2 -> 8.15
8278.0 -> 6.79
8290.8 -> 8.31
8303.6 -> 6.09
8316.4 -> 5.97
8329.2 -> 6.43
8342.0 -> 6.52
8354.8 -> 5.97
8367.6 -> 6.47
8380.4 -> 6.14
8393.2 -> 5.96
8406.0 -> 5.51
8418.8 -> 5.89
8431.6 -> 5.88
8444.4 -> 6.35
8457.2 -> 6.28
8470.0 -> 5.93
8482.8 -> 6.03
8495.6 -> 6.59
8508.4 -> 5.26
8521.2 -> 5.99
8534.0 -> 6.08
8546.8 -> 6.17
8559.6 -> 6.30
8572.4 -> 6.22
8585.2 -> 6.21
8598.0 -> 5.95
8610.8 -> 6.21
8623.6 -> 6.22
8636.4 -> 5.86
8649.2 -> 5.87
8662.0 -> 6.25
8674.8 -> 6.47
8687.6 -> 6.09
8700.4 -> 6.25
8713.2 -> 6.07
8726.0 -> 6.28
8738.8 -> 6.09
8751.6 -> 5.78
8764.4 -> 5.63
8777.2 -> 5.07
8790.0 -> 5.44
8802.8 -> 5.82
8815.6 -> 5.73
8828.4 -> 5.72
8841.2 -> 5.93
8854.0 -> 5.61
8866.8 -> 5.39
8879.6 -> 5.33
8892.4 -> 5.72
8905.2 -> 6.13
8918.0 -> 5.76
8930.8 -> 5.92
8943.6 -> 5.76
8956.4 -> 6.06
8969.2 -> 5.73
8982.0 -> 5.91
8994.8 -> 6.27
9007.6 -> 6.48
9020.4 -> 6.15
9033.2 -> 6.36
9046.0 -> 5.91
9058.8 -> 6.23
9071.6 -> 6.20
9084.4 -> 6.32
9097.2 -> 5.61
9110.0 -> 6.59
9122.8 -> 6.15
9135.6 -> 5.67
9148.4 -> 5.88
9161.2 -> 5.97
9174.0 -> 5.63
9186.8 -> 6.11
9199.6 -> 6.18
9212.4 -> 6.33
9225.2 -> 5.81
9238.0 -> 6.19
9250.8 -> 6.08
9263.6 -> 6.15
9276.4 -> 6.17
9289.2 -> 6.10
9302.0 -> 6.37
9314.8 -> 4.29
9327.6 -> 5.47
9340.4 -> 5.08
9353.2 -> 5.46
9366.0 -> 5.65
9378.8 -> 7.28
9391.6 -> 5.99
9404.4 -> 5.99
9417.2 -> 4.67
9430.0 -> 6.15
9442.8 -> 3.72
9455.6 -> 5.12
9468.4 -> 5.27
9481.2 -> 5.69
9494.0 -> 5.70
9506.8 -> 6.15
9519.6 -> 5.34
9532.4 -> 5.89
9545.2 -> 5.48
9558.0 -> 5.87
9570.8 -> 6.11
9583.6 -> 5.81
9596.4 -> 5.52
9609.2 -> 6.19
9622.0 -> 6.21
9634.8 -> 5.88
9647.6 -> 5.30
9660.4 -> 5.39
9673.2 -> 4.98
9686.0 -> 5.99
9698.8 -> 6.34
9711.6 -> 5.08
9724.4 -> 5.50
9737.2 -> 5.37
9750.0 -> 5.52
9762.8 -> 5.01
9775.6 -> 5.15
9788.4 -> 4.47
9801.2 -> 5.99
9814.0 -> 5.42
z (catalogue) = 0.23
